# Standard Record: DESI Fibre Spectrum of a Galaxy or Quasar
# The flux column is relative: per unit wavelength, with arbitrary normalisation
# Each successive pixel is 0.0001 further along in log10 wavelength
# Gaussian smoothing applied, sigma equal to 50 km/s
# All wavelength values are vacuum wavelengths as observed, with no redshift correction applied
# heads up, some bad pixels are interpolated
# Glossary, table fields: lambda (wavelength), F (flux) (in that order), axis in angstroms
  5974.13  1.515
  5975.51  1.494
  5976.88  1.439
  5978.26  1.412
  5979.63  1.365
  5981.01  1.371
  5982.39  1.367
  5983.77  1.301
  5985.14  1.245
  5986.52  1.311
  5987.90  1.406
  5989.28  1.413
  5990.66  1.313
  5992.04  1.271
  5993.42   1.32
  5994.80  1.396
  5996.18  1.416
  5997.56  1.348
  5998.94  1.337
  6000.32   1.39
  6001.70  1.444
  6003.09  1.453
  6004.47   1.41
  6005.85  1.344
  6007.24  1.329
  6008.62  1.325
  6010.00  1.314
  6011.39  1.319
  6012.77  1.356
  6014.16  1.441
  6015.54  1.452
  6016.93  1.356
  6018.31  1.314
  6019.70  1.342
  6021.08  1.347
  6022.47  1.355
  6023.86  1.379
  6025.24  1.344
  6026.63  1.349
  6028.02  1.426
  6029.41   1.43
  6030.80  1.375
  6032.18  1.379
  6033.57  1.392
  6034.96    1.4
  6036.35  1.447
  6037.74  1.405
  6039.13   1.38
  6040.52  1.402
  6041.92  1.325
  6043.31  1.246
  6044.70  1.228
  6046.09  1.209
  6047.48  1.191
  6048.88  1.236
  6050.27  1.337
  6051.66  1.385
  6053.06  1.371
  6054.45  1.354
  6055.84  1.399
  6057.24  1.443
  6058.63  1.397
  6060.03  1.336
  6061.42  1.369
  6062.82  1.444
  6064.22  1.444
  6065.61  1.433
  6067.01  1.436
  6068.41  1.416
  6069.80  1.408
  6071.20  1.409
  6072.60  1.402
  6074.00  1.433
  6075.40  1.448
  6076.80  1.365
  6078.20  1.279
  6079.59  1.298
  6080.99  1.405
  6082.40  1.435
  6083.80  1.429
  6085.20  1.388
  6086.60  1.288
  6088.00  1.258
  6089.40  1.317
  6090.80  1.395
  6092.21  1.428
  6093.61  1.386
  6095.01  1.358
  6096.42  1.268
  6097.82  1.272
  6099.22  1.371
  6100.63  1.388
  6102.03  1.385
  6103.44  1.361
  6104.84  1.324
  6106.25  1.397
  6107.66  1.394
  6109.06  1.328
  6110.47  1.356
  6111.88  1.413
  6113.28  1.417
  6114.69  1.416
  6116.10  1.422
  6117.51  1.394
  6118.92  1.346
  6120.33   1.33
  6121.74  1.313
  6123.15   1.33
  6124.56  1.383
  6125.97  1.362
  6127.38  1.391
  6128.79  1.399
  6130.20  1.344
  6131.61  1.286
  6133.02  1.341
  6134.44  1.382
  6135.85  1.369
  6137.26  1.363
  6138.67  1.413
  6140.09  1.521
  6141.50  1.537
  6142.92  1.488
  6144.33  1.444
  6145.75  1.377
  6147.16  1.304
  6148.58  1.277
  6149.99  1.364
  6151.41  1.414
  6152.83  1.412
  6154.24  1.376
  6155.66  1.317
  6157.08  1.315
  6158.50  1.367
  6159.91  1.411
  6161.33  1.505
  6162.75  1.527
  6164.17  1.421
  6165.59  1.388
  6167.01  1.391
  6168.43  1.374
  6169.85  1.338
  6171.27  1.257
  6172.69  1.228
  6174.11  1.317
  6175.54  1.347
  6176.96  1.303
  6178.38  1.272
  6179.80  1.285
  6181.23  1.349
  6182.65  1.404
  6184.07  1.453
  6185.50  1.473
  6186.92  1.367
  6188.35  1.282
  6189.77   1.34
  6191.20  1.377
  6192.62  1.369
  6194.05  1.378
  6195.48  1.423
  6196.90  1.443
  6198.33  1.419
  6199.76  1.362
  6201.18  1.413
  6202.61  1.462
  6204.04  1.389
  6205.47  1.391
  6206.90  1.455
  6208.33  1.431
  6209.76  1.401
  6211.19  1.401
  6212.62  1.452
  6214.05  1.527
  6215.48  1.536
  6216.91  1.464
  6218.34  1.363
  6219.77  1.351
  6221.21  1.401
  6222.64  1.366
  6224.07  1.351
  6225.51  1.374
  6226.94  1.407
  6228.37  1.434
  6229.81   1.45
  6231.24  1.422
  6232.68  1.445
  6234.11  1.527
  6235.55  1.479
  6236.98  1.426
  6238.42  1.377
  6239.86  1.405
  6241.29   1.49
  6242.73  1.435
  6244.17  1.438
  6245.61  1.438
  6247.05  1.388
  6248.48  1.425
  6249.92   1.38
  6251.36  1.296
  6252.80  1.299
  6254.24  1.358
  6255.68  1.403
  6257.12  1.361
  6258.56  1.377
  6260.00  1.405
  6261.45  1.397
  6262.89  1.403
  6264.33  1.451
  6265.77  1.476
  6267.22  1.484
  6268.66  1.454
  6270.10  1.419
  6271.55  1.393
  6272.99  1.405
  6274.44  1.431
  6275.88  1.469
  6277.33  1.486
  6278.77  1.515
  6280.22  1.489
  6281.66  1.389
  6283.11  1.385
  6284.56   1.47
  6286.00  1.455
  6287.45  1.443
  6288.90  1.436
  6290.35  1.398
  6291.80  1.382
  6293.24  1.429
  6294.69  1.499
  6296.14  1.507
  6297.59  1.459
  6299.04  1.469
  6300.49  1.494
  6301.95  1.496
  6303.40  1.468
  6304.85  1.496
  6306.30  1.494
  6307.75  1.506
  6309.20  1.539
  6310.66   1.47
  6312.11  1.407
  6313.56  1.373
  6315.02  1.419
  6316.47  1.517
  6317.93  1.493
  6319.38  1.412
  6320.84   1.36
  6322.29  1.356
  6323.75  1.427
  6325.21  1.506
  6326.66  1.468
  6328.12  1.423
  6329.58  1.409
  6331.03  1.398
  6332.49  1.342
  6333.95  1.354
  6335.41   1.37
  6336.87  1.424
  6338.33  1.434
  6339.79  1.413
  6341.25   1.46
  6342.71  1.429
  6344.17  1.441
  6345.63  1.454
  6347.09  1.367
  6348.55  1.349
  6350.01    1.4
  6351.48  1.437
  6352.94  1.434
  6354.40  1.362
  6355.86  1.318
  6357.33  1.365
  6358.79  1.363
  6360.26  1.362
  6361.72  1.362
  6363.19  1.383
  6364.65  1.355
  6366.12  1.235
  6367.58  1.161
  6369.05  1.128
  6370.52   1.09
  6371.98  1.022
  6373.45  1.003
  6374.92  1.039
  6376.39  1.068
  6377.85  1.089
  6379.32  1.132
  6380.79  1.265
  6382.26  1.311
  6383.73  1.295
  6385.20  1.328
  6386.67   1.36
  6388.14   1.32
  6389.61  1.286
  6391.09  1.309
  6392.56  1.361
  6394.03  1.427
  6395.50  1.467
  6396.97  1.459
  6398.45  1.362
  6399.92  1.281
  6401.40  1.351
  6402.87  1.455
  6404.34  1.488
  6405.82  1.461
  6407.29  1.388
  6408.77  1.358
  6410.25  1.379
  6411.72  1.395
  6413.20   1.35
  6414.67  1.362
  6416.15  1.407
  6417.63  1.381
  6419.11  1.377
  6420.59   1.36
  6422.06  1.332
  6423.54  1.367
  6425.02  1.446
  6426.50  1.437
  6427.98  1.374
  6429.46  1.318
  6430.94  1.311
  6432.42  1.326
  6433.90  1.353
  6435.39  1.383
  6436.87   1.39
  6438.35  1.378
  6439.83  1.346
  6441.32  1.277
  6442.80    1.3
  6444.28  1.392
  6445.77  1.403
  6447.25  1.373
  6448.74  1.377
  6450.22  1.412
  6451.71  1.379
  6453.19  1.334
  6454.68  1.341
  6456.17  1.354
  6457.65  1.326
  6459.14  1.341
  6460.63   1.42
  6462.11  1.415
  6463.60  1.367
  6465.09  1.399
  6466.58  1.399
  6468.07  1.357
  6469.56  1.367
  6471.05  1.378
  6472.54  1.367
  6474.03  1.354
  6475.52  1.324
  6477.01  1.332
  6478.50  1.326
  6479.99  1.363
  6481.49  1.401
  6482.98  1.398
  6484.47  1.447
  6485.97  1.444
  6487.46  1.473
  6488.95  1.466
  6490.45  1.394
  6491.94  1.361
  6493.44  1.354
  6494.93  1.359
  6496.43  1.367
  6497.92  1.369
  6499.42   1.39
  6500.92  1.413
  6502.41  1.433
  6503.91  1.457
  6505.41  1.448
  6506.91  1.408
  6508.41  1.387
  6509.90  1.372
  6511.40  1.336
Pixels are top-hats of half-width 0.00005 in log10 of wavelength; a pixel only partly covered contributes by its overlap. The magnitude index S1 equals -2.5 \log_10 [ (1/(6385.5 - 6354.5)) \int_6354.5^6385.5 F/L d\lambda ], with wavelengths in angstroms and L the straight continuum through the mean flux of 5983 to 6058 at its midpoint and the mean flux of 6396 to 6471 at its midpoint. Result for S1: 0.12 mag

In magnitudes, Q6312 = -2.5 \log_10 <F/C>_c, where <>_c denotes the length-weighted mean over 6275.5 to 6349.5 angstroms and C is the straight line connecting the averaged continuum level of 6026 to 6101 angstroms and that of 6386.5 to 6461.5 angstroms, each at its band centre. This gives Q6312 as -0.054 mag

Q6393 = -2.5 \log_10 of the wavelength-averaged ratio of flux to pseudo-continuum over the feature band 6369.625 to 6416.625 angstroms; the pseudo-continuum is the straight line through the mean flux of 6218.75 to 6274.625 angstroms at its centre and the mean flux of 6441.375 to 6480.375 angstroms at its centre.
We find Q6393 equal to 0.063 mag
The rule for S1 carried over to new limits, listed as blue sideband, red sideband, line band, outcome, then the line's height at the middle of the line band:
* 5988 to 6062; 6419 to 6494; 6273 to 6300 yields -0.06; 1.37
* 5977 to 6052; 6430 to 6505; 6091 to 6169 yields -0.02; 1.36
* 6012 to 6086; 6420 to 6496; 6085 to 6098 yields 0.03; 1.37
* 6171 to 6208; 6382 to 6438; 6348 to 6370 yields 0.03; 1.37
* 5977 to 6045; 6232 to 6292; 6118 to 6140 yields 0.02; 1.39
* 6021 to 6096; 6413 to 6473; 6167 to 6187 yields 0.02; 1.37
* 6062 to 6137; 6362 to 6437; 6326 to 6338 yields -0.06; 1.33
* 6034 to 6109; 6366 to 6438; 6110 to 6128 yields -0.01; 1.36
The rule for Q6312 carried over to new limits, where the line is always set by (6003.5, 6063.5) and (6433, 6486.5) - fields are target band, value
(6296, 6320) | -0.081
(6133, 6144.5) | -0.056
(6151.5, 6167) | -0.033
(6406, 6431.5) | -0.006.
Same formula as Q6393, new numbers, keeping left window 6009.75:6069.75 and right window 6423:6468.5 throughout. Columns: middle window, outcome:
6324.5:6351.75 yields -0.037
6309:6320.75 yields -0.059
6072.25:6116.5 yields -0.002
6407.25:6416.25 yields -0.005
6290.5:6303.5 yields -0.074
